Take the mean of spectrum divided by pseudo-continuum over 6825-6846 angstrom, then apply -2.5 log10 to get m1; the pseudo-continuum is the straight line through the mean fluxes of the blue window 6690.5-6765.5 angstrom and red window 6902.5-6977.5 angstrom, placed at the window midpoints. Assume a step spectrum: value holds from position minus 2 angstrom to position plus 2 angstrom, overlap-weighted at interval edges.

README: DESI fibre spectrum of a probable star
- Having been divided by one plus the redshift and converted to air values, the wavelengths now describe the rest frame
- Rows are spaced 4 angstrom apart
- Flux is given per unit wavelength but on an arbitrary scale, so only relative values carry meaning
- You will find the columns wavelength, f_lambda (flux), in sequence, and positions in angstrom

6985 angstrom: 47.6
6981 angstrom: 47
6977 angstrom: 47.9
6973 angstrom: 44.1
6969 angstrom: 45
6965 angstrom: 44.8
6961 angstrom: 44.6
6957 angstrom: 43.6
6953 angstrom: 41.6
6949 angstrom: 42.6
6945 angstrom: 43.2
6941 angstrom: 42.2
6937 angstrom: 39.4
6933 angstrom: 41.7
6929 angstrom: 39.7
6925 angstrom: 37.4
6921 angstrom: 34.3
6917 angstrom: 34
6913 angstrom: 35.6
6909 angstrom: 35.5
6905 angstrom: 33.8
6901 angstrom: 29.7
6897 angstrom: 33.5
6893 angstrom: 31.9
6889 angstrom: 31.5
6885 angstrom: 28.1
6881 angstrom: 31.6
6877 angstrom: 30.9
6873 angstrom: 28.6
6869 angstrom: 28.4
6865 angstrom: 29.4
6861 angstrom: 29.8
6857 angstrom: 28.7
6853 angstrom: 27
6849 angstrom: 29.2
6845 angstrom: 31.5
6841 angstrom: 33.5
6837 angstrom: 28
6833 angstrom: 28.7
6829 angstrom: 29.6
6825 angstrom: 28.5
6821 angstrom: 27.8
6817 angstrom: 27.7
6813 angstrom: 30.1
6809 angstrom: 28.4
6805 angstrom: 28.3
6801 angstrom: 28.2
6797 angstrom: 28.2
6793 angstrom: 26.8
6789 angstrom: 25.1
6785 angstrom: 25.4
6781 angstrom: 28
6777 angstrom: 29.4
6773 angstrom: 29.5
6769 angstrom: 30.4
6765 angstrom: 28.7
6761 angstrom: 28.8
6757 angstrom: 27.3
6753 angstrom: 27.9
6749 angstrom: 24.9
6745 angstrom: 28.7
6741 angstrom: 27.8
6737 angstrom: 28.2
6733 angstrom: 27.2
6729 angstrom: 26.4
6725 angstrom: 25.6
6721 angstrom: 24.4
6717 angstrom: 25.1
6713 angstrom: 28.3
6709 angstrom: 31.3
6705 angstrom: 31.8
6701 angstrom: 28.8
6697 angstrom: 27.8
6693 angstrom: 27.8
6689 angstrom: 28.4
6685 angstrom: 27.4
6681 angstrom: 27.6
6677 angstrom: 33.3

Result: 0.14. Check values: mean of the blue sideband 27.7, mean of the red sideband 40.4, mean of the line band 30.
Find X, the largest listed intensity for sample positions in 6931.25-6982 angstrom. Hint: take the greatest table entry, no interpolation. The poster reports 47.9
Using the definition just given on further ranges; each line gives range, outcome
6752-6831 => 30.4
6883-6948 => 43.2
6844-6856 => 31.5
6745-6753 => 28.7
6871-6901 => 33.5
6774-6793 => 29.4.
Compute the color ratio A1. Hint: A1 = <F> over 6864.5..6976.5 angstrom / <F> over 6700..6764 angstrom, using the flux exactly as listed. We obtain 1.33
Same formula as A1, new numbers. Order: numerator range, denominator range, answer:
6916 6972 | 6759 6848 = 1.44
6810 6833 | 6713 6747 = 1.07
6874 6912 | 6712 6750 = 1.19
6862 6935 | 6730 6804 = 1.19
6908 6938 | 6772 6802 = 1.35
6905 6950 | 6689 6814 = 1.38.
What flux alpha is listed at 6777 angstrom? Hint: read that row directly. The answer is 29.4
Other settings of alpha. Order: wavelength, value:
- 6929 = 39.7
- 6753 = 27.9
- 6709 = 31.3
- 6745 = 28.7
